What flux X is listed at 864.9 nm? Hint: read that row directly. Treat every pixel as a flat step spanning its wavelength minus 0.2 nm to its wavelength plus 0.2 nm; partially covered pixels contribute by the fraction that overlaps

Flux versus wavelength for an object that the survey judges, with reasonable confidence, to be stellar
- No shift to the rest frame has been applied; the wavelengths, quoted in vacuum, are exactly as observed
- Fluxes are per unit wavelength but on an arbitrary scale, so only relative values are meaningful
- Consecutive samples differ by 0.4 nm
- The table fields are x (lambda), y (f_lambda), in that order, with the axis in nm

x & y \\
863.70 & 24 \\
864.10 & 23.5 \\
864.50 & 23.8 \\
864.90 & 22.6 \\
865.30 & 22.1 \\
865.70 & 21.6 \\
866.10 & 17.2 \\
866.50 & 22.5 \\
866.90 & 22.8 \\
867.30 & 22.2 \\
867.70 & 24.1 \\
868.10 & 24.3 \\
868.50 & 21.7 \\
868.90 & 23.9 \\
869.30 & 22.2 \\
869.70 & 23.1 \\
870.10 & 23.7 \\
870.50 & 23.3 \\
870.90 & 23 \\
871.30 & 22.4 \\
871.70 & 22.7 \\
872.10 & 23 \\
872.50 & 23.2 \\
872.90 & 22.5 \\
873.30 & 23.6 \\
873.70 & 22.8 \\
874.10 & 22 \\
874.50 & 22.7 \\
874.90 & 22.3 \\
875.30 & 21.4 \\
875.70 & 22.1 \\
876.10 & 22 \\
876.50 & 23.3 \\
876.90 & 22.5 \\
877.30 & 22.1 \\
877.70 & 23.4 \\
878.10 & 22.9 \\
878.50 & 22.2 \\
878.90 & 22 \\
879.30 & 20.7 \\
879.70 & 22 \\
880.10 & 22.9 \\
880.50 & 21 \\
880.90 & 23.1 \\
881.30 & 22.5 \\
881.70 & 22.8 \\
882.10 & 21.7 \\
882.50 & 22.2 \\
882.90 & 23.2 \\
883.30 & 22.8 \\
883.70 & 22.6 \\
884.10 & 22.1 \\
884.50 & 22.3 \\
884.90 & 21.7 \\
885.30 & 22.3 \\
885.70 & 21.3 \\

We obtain 22.6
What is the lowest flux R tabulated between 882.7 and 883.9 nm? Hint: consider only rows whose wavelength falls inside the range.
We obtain 22.6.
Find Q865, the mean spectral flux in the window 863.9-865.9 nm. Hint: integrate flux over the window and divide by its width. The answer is 22.7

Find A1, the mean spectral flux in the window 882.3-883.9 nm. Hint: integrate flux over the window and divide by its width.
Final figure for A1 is 22.7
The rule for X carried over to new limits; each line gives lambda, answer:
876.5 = 23.3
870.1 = 23.7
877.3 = 22.1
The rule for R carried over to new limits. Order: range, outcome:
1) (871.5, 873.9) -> 22.5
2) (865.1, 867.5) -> 17.2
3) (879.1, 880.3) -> 20.7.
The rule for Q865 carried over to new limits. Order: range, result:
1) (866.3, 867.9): 22.9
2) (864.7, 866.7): 21.2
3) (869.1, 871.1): 23.1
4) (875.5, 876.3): 22.1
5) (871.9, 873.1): 22.9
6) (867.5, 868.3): 24.2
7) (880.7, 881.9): 22.8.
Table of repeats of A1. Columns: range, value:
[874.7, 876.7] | 22.2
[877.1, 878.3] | 22.8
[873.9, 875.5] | 22.1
